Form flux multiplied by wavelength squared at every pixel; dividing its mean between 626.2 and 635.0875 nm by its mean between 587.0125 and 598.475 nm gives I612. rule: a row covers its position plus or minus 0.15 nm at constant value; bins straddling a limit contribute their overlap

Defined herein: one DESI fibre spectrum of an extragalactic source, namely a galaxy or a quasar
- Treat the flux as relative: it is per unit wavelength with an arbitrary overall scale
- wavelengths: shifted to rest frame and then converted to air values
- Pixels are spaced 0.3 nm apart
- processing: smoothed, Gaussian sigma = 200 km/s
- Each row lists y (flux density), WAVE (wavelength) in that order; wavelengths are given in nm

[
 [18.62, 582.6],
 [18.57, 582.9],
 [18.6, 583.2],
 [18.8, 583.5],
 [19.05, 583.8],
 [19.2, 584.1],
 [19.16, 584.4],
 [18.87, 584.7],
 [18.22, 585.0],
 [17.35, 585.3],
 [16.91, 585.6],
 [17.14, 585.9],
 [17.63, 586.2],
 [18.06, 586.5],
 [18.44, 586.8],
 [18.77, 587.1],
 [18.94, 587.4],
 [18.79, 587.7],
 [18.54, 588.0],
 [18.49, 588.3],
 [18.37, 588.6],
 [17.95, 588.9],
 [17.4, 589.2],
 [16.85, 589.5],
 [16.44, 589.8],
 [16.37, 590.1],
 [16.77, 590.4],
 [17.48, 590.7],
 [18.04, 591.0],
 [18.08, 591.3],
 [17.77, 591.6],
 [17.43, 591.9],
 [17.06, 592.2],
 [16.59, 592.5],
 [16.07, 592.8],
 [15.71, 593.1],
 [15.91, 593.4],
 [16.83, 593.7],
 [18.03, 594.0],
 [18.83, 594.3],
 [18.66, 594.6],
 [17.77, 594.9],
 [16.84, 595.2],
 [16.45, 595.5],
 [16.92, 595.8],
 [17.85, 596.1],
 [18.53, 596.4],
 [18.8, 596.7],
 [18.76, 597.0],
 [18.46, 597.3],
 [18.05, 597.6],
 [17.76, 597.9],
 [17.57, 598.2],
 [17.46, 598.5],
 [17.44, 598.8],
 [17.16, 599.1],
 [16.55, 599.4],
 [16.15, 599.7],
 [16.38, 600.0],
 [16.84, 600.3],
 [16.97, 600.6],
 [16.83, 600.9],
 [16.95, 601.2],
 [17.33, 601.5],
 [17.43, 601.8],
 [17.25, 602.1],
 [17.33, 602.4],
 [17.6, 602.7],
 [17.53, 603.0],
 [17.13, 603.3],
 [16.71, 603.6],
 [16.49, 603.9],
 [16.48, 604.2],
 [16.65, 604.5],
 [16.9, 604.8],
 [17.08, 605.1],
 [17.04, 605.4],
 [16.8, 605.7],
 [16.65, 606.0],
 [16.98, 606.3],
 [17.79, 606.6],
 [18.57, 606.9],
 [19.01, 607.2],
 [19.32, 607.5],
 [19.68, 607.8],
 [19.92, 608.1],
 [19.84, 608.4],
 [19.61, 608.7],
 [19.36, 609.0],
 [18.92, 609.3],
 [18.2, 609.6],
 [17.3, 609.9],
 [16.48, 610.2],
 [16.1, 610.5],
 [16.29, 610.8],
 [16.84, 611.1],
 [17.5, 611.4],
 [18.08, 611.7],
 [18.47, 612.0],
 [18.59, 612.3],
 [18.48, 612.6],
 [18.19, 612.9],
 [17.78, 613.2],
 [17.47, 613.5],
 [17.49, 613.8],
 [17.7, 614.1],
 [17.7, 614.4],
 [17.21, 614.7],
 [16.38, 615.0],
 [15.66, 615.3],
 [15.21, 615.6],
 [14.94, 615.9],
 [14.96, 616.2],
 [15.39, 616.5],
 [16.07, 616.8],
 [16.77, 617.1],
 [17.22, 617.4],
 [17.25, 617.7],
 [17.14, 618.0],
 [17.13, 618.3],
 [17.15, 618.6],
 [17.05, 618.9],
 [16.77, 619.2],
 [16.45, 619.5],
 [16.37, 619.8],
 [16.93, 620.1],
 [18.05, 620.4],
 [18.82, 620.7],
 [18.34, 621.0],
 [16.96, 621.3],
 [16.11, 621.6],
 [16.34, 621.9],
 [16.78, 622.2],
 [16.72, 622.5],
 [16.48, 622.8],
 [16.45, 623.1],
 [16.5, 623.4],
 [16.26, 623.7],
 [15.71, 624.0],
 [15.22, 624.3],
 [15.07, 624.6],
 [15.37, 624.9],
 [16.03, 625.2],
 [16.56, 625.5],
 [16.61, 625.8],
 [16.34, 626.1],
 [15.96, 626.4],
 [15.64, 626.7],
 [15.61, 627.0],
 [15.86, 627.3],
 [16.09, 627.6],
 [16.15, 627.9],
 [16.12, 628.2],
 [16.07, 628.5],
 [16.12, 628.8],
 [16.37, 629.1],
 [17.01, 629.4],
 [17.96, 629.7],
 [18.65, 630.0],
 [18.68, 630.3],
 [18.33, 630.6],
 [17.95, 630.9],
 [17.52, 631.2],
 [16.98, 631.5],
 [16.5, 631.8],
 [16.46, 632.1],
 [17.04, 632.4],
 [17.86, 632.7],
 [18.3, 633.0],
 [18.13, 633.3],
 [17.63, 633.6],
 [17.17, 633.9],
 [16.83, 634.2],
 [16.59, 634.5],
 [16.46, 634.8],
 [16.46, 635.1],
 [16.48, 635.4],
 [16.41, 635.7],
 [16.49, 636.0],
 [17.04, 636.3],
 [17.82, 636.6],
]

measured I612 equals 1.1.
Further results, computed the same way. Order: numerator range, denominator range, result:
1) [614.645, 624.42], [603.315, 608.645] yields 0.97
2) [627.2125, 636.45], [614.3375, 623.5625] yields 1.06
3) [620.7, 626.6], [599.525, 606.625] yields 1.03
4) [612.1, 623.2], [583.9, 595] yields 1.05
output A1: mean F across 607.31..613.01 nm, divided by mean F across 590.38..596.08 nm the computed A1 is 1.06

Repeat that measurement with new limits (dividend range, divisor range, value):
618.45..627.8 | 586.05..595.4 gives 0.94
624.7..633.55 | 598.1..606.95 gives 0.99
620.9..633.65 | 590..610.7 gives 0.95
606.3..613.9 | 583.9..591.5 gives 1.01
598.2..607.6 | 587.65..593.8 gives 1.00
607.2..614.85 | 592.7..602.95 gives 1.04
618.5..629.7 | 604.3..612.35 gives 0.92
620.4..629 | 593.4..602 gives 0.94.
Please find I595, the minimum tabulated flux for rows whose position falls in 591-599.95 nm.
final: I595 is 15.71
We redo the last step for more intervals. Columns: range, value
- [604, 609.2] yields 16.48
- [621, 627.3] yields 15.07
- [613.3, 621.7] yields 14.94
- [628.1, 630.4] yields 16.07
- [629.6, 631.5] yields 16.98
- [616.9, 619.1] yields 16.77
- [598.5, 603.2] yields 16.15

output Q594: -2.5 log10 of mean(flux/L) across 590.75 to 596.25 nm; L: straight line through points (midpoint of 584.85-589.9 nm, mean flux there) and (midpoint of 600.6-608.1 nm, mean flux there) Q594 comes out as 0.03 mag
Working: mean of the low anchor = 17.9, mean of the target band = 17.3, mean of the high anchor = 17.4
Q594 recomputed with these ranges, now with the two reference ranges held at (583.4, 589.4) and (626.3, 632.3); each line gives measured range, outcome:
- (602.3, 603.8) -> 0.03 mag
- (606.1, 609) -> -0.08 mag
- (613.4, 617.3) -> 0.06 mag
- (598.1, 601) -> 0.06 mag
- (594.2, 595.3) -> 0.00 mag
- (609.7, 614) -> -0.01 mag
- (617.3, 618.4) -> 0.00 mag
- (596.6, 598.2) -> -0.02 mag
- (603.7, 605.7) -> 0.06 mag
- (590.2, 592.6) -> 0.04 mag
